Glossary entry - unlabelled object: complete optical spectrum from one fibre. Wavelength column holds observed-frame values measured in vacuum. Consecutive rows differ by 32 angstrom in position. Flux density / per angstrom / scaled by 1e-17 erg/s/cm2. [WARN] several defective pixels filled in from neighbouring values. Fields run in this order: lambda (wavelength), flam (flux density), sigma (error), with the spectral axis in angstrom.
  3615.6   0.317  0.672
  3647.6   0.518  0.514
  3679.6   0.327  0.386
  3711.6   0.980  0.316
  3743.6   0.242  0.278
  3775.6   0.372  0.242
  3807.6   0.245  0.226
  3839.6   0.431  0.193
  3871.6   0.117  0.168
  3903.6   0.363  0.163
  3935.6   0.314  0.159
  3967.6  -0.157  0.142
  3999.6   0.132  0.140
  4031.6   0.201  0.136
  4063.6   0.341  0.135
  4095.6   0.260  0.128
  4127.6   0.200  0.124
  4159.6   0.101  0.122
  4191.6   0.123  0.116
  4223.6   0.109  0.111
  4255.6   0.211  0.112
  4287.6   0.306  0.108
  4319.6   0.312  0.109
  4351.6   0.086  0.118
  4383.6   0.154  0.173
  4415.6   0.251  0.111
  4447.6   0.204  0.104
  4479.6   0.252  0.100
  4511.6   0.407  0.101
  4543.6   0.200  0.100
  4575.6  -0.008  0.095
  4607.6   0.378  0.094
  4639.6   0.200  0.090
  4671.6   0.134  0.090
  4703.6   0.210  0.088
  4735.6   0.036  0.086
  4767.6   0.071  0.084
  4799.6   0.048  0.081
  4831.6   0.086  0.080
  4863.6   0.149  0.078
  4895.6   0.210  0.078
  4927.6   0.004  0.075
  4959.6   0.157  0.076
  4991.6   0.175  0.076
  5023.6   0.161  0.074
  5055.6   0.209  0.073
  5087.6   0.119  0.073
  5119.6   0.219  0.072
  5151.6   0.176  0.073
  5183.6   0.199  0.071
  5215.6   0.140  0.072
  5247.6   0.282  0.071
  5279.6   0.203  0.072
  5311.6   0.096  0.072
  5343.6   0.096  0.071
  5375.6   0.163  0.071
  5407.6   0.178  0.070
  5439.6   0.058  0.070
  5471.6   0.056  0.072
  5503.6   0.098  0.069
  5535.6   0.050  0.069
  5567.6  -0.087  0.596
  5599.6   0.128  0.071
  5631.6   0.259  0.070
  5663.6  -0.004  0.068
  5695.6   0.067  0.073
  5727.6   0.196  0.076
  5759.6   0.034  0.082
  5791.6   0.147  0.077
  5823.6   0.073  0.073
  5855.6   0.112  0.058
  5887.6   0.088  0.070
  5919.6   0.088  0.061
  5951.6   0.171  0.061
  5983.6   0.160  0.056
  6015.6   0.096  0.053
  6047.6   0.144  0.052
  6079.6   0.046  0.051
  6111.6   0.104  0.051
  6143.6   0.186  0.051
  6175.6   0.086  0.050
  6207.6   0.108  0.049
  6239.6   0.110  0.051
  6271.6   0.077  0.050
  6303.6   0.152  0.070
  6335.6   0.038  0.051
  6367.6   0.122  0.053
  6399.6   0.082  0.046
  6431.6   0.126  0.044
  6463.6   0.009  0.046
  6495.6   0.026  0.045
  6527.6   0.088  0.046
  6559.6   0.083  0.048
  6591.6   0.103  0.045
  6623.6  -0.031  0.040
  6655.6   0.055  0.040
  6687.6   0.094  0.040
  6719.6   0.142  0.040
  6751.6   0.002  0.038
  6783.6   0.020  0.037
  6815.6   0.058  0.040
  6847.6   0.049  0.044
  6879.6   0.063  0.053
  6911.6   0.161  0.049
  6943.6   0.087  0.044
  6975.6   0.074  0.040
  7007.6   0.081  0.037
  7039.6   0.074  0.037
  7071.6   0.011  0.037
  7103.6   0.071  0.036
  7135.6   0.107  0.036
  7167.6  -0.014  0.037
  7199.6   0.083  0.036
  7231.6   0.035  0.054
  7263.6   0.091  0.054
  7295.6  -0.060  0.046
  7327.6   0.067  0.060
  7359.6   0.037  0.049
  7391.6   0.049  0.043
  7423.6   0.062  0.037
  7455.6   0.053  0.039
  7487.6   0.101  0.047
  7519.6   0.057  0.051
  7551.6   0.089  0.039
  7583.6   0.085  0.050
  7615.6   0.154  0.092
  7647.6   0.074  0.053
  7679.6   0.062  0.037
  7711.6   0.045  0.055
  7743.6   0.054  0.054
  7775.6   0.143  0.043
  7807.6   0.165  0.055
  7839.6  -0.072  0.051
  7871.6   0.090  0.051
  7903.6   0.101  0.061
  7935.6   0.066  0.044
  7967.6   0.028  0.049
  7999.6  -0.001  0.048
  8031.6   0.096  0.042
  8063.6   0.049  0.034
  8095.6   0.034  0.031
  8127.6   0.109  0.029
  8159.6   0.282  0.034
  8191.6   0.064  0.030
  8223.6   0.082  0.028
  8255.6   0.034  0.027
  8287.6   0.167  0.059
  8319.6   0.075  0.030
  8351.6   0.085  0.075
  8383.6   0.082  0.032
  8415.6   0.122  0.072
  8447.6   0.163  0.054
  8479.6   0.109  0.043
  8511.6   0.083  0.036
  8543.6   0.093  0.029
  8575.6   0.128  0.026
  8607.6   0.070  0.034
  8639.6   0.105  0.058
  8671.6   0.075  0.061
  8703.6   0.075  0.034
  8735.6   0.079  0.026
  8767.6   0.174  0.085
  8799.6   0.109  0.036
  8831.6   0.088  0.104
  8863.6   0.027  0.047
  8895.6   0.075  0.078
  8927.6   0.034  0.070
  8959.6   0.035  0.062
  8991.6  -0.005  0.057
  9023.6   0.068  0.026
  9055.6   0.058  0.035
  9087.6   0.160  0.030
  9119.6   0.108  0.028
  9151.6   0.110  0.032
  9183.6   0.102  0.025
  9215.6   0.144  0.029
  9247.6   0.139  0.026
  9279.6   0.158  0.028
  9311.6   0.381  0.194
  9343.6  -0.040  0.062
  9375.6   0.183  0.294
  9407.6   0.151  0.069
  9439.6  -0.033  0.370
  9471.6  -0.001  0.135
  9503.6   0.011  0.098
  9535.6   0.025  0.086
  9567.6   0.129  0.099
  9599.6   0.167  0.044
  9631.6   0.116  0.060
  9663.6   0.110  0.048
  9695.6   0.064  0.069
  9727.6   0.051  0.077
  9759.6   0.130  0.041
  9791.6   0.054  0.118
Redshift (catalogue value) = 1.19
